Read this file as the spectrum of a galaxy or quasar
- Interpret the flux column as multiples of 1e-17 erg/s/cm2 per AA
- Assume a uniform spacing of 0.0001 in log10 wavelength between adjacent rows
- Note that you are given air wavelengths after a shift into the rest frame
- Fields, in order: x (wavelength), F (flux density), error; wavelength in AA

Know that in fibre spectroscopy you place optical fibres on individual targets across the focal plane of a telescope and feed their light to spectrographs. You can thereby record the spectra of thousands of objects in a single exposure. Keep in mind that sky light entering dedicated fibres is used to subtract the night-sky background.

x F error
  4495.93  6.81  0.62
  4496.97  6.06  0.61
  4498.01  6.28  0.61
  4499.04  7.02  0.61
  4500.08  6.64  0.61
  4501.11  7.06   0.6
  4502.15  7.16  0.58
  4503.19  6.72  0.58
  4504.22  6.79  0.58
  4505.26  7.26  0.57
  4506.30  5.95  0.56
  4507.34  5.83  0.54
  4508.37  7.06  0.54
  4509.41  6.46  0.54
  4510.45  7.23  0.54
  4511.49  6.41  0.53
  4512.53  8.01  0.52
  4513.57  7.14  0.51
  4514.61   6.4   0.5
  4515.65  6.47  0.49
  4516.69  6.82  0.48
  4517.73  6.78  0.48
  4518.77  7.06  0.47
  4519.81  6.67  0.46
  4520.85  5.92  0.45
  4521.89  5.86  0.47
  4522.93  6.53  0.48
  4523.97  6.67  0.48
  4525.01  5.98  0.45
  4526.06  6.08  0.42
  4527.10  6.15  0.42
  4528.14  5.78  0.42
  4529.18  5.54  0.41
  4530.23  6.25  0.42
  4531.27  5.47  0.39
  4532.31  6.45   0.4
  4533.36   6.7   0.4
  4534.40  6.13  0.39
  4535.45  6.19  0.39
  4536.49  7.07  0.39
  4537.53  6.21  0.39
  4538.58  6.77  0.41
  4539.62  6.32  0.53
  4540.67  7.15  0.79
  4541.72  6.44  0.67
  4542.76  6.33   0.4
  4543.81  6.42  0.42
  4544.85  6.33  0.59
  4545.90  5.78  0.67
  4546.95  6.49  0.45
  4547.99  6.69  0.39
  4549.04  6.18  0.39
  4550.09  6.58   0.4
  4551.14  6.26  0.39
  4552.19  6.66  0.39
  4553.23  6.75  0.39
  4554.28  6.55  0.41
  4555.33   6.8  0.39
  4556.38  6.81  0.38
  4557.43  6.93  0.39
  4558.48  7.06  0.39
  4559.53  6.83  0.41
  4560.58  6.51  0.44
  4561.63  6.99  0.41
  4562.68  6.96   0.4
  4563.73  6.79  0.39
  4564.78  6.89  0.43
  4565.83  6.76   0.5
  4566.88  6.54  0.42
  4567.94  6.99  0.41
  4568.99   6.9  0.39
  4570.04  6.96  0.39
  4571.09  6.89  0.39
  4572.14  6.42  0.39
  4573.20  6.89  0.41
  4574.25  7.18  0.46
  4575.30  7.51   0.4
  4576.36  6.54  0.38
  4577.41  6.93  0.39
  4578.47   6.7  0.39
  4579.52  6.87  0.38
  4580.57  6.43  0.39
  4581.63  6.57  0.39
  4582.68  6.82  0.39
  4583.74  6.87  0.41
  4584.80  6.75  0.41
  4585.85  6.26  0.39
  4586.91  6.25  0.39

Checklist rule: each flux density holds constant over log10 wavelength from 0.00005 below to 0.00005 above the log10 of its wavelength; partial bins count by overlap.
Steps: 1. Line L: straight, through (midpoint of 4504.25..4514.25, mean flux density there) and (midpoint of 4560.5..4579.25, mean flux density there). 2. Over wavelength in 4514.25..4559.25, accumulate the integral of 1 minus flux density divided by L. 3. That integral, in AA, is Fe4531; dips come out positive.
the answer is 2.6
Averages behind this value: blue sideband 6.8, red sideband 6.86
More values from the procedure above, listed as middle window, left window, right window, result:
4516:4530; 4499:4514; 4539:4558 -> 0.9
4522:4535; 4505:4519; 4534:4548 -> 0.9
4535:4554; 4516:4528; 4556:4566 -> 0.5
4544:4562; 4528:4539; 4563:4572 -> 0.0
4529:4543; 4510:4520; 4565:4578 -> 1.0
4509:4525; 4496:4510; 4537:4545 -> -0.2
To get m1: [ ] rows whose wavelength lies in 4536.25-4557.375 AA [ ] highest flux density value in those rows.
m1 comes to 7.15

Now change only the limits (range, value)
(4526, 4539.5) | 7.07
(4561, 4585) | 7.51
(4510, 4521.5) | 8.01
